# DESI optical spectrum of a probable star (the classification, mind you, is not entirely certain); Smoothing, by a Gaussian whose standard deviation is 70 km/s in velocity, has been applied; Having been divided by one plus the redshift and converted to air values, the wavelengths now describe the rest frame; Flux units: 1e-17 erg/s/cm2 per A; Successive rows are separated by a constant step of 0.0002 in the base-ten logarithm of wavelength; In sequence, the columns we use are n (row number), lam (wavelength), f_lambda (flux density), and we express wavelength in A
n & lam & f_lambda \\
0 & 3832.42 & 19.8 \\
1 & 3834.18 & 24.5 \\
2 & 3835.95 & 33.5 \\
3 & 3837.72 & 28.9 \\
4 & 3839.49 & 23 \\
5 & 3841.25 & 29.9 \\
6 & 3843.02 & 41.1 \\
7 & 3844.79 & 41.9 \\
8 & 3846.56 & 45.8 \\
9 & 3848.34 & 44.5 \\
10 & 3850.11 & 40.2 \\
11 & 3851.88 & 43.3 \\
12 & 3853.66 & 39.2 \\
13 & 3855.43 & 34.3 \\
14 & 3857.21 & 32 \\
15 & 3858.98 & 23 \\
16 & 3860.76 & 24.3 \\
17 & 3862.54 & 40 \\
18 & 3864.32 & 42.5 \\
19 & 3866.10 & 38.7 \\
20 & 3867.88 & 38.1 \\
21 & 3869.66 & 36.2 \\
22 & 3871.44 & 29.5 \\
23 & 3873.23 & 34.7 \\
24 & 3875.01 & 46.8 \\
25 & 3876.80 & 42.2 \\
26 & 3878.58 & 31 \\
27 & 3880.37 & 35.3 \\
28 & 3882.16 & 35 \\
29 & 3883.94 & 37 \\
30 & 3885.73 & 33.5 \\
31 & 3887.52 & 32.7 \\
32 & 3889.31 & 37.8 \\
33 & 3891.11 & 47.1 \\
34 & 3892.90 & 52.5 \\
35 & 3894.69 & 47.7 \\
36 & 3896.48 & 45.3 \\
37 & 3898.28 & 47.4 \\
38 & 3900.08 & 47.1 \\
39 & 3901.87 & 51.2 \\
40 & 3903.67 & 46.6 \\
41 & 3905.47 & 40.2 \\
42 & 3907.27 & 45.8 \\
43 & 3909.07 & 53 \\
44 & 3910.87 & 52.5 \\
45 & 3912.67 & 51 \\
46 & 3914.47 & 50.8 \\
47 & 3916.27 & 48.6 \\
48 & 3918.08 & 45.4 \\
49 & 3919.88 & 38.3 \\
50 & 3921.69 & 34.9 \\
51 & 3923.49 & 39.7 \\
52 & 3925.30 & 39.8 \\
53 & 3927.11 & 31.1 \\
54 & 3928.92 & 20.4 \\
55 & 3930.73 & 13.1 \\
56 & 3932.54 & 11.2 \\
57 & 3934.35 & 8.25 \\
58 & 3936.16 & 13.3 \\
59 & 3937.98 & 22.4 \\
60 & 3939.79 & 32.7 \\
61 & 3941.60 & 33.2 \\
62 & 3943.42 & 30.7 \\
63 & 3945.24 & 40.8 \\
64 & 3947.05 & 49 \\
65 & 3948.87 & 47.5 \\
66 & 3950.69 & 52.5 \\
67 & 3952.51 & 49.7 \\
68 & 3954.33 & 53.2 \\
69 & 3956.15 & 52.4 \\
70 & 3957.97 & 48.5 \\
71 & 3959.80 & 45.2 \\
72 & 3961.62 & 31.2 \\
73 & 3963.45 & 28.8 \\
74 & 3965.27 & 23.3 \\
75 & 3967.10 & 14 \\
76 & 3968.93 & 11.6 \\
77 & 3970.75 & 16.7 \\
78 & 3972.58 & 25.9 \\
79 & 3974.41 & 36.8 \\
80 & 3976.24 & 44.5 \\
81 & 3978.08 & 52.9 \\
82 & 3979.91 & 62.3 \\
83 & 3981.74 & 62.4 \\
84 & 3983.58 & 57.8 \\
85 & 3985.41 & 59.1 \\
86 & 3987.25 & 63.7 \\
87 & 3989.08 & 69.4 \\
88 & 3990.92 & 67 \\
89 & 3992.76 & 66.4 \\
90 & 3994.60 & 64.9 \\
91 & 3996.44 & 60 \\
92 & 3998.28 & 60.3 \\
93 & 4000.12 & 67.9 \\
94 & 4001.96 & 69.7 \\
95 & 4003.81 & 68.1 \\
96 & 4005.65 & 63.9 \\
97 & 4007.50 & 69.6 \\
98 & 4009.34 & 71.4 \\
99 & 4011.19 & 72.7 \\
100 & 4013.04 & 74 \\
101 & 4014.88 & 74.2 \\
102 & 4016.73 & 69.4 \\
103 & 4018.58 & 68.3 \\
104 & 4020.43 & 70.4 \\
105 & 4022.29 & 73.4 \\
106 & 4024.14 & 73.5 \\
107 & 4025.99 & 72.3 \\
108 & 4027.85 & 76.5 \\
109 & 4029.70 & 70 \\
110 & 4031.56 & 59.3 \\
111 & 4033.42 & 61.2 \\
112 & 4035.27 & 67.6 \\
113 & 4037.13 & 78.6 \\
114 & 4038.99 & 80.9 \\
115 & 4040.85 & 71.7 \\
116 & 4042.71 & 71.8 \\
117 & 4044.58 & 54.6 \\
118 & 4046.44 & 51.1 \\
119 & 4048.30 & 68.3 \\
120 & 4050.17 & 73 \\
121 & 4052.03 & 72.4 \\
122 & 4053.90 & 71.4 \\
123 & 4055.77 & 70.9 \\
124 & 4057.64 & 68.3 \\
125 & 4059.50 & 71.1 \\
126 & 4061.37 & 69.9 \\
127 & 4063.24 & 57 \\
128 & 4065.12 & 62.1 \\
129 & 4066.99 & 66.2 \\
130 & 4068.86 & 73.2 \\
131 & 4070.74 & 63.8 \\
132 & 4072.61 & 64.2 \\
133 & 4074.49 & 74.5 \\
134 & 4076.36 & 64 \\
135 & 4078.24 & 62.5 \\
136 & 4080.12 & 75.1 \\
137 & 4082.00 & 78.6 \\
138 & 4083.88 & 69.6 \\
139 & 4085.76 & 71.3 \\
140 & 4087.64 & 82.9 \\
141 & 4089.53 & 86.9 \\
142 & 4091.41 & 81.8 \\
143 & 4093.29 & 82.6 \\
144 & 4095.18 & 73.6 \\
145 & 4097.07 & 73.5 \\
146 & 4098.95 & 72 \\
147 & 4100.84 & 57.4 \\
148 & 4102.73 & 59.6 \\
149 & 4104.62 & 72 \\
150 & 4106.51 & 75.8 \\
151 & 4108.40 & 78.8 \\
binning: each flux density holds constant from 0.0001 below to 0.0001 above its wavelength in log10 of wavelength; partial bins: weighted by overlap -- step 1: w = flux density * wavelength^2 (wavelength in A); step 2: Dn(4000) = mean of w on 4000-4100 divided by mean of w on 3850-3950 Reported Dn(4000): 2.02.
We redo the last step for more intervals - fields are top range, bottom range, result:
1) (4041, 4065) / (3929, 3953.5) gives 2.28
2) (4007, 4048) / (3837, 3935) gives 1.96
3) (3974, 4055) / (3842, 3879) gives 1.91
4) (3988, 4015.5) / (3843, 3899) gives 1.87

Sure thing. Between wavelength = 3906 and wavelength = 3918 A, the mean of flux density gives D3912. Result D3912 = 49.6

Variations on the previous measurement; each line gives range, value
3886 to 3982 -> 38.7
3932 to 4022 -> 49.6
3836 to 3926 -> 40.1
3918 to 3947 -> 28.6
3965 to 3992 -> 45.2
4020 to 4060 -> 69.4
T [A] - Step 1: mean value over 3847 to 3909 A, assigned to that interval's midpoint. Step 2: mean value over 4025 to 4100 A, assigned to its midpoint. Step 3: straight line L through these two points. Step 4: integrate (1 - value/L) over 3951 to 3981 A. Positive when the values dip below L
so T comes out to 9.1 A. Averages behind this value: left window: 39.7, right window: 70.4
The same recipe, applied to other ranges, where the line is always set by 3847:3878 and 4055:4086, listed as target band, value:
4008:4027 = -3.6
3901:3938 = 7.1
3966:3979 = 6.0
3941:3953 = 1.6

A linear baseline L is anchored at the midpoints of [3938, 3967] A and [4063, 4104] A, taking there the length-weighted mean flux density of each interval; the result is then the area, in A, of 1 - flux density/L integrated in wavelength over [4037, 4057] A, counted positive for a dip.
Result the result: -2.3 A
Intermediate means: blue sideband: 39.9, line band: 69.1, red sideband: 70.8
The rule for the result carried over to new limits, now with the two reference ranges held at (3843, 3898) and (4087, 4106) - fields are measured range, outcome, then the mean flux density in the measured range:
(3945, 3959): 0.49 A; 49.6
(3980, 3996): -1.85 A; 63.6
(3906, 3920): -1.02 A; 48.5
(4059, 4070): 0.43 A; 66.3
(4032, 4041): -0.92 A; 71.4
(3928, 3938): 7.08 A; 14.1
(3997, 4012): -2.03 A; 67.7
